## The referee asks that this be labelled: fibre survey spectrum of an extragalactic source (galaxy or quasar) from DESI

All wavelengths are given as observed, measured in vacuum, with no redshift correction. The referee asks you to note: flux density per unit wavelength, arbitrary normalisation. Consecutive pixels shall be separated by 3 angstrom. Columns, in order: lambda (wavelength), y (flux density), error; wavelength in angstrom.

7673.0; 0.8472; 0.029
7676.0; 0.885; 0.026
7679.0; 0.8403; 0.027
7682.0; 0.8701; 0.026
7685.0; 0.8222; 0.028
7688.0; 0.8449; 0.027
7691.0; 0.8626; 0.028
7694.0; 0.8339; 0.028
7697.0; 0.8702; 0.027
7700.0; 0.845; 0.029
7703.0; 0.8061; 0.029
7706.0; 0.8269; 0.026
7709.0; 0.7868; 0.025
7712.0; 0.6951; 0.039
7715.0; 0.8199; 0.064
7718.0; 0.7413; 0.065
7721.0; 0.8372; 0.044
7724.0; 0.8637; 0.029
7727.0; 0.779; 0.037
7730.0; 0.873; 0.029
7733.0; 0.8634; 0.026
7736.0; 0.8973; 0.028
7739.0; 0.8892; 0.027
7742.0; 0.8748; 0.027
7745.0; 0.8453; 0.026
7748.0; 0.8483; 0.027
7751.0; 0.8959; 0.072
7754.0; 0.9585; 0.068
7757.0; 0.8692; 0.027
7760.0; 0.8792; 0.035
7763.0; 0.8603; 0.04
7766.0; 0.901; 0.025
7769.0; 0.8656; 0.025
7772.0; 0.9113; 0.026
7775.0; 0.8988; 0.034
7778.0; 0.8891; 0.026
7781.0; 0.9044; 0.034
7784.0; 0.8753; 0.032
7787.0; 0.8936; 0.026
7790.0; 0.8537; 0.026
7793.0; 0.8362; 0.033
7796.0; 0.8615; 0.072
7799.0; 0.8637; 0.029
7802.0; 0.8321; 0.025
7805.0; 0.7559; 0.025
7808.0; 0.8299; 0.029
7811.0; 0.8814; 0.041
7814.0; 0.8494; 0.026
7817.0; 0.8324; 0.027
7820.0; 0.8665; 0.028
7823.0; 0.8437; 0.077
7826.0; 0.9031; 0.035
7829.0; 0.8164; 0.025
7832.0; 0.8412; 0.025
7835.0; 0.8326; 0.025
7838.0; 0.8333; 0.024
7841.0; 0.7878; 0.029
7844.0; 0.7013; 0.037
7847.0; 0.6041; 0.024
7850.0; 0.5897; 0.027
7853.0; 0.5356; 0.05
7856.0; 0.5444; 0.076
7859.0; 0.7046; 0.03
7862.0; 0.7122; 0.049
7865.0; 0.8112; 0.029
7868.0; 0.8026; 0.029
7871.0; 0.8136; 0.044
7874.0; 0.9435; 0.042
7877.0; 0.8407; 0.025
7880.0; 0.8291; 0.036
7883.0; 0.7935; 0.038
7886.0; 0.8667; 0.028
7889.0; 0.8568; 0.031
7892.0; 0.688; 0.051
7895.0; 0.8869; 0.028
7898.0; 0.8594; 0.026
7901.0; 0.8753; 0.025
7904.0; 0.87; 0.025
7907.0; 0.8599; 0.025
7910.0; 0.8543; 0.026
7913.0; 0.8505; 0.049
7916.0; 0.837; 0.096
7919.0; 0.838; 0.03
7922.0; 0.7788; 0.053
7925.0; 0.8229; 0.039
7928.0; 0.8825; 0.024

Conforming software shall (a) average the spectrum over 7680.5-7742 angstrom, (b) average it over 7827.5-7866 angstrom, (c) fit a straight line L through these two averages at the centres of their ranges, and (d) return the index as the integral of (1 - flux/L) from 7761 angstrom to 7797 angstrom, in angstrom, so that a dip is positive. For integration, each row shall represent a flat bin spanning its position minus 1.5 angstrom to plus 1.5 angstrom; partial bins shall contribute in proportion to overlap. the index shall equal -4.9 angstrom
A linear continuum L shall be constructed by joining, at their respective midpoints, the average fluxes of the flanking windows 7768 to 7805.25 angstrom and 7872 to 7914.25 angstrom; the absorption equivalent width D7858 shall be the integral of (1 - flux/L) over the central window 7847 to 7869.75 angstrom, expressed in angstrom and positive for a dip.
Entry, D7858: 4.9 angstrom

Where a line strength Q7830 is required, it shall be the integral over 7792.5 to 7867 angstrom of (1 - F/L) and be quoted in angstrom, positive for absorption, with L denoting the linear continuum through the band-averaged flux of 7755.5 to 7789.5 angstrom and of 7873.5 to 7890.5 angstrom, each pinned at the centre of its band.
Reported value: 7.7 angstrom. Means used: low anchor 0.885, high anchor 0.85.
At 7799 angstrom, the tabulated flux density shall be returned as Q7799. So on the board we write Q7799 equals 0.8637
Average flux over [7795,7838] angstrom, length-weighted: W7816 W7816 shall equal 0.843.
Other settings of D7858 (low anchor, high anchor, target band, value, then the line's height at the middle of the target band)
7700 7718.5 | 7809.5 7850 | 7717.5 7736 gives -1.1 angstrom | 0.79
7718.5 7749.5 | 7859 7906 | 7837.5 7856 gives 3.9 angstrom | 0.833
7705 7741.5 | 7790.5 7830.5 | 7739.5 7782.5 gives -2.7 angstrom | 0.833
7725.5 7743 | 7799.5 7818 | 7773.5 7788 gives -0.8 angstrom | 0.843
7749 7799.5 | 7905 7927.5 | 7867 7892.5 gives 0.5 angstrom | 0.849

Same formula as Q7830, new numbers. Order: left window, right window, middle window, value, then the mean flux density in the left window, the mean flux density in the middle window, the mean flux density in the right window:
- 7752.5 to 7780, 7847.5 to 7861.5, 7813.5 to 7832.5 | -3.9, 0.893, 0.851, 0.603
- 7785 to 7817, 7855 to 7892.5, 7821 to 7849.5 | 1.1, 0.846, 0.79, 0.791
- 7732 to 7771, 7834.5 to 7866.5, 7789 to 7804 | -1.0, 0.881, 0.846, 0.692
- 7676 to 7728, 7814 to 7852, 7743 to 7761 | -1.6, 0.823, 0.883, 0.787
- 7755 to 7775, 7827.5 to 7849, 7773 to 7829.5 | -2.1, 0.884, 0.858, 0.77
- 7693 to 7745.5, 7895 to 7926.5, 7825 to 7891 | 5.7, 0.83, 0.769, 0.847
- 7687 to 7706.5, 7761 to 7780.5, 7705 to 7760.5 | 1.3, 0.842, 0.844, 0.888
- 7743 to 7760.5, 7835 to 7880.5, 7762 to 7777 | -0.5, 0.883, 0.888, 0.738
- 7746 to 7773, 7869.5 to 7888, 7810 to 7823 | 0.2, 0.886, 0.855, 0.848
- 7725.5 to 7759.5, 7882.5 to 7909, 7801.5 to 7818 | 0.6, 0.872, 0.83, 0.842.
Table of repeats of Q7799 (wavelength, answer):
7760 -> 0.8792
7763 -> 0.8603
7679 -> 0.8403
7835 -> 0.8326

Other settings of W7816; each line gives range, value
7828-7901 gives 0.772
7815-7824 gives 0.848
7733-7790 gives 0.885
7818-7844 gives 0.832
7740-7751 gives 0.863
